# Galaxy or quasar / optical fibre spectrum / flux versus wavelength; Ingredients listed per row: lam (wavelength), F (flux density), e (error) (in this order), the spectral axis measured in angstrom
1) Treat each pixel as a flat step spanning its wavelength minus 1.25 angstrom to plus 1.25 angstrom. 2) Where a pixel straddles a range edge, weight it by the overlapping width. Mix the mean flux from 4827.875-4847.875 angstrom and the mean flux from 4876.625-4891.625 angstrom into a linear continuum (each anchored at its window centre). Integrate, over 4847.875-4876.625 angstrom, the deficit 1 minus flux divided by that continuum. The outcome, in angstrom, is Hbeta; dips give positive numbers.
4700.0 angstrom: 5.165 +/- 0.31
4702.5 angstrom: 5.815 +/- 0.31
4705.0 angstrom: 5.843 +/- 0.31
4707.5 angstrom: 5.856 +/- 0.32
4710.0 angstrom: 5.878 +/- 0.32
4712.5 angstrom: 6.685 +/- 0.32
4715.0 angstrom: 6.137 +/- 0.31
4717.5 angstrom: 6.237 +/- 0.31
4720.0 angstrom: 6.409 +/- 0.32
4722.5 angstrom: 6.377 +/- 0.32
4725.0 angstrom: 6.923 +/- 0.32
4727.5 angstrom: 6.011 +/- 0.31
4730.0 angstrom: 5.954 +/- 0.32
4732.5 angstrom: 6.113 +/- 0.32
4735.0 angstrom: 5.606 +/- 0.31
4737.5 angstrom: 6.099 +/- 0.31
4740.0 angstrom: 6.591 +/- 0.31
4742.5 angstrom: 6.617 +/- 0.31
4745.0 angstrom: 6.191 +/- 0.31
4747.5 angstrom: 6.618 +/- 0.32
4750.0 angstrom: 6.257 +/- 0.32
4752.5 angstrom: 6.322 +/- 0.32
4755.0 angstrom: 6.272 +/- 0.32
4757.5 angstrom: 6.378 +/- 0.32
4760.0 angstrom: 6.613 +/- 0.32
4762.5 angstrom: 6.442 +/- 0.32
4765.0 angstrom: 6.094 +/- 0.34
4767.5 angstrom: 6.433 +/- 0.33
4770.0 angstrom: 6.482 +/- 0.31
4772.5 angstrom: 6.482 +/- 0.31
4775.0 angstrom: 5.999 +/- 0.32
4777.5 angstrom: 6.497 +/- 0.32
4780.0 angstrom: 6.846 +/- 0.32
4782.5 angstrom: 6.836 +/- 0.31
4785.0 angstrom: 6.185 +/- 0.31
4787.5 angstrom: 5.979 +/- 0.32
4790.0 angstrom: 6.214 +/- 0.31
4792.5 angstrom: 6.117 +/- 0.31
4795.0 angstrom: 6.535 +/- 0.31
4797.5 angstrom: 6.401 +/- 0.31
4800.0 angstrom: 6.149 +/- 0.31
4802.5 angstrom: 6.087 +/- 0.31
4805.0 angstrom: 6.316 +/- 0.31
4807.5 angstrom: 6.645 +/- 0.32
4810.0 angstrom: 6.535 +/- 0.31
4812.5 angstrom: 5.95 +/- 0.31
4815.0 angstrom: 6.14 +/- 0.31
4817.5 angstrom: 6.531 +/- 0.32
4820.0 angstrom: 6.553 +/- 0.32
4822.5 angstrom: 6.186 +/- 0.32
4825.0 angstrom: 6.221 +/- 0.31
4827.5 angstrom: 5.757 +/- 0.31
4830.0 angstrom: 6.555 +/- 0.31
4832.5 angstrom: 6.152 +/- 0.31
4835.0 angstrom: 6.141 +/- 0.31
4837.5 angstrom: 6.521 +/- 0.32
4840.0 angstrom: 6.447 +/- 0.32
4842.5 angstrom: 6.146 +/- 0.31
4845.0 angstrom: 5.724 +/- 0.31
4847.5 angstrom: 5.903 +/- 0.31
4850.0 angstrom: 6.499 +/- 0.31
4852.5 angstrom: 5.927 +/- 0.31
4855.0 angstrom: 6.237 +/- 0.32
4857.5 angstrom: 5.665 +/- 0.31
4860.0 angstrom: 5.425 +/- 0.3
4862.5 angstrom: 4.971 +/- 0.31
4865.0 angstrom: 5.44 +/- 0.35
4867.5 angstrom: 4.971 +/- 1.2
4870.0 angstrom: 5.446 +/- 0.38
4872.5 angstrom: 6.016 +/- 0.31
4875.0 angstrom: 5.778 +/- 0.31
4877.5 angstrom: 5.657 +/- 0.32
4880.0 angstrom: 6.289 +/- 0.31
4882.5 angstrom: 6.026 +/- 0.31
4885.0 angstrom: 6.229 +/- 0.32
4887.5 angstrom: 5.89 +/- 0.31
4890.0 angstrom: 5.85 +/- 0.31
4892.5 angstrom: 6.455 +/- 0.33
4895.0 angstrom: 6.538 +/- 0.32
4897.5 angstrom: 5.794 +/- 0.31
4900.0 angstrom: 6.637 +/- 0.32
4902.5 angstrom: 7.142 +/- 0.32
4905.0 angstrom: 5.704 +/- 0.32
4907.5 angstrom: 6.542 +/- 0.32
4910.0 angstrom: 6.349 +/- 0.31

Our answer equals 2.0 angstrom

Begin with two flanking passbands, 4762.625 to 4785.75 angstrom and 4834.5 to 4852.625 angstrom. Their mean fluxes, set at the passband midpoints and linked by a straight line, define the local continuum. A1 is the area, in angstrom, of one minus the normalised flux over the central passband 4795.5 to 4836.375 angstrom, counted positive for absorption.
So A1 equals 0.0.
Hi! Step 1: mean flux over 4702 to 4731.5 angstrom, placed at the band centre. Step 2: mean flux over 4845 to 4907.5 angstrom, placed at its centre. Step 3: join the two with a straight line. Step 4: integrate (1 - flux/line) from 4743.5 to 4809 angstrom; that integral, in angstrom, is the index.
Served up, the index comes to -2.87 angstrom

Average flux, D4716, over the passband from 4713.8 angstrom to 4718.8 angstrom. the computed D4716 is 6.19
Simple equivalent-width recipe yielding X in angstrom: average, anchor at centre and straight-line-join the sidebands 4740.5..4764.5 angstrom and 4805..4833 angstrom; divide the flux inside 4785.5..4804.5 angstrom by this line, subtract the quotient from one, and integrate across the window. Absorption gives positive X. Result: 0.4 angstrom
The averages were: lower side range 6.41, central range 6.21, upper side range 6.3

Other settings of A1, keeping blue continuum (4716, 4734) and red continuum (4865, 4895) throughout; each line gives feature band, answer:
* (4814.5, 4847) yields -1.2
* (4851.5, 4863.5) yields 0.6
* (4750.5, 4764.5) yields -0.4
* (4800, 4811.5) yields -0.5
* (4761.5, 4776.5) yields -0.4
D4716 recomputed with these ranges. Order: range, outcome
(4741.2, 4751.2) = 6.42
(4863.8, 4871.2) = 5.28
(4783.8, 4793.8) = 6.13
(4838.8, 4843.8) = 6.29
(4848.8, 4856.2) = 6.22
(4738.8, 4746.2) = 6.47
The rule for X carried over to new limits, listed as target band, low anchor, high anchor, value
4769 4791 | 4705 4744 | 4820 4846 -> -0.6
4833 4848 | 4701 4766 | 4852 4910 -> -0.3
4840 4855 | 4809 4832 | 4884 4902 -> 0.4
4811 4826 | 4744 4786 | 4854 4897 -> -0.4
